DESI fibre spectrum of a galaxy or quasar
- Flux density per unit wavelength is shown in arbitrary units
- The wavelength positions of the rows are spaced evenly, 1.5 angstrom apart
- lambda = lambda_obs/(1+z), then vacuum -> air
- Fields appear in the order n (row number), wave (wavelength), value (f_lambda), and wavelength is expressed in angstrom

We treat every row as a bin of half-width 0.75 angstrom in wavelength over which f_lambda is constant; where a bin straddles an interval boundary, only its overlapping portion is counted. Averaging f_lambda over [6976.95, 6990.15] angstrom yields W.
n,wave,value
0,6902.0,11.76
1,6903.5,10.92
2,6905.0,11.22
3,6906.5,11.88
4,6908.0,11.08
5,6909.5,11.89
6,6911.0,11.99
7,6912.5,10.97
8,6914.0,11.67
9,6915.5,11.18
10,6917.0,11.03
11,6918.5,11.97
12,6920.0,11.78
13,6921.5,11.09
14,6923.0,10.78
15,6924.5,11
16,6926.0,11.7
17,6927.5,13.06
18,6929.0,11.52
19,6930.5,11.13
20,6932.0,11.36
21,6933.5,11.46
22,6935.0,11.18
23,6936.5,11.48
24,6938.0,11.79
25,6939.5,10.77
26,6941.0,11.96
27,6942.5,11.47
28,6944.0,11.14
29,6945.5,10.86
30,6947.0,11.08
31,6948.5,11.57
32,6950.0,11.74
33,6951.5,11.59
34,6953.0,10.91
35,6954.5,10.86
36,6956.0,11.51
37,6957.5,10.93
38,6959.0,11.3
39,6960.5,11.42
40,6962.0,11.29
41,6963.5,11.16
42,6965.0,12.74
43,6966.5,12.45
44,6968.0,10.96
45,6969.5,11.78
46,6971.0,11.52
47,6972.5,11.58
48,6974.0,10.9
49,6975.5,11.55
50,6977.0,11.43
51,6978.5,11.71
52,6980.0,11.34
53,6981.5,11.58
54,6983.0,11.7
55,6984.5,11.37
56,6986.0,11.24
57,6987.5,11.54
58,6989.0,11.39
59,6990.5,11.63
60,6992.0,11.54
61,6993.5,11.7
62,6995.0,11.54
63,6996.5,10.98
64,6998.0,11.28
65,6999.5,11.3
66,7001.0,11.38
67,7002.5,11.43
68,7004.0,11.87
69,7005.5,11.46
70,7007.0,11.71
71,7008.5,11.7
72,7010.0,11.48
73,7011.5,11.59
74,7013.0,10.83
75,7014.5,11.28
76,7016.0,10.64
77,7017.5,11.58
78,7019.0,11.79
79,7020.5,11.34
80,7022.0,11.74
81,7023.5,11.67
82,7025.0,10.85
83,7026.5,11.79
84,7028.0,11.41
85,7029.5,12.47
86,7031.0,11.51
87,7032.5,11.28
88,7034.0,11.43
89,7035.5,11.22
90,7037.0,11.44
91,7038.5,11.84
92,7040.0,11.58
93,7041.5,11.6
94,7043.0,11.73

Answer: 11.5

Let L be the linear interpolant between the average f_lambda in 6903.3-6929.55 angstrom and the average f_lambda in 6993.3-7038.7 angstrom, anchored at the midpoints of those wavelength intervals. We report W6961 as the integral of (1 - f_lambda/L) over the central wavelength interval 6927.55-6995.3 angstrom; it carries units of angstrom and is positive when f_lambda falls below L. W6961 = 0.2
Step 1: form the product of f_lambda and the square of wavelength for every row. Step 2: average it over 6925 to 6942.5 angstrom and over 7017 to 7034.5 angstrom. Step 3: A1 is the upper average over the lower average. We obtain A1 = 1.03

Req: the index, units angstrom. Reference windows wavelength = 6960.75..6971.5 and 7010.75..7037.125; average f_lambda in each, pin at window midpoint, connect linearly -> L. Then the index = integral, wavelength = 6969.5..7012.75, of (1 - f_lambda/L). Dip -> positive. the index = 0.4 angstrom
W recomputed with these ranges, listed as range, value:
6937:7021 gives 11.4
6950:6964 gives 11.2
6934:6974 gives 11.4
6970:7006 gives 11.5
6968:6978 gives 11.4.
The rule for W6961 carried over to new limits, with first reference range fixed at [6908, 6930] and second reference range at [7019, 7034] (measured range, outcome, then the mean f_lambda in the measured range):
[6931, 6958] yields 0.51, 11.3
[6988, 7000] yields 0.13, 11.4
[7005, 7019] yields 0.21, 11.4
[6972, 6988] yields 0.14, 11.4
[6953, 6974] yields 0.15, 11.5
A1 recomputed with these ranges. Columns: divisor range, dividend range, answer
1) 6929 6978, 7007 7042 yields 1.03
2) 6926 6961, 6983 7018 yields 1.02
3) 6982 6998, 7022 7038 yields 1.02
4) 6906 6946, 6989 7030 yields 1.03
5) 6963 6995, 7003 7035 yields 1.01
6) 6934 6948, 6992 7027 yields 1.03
